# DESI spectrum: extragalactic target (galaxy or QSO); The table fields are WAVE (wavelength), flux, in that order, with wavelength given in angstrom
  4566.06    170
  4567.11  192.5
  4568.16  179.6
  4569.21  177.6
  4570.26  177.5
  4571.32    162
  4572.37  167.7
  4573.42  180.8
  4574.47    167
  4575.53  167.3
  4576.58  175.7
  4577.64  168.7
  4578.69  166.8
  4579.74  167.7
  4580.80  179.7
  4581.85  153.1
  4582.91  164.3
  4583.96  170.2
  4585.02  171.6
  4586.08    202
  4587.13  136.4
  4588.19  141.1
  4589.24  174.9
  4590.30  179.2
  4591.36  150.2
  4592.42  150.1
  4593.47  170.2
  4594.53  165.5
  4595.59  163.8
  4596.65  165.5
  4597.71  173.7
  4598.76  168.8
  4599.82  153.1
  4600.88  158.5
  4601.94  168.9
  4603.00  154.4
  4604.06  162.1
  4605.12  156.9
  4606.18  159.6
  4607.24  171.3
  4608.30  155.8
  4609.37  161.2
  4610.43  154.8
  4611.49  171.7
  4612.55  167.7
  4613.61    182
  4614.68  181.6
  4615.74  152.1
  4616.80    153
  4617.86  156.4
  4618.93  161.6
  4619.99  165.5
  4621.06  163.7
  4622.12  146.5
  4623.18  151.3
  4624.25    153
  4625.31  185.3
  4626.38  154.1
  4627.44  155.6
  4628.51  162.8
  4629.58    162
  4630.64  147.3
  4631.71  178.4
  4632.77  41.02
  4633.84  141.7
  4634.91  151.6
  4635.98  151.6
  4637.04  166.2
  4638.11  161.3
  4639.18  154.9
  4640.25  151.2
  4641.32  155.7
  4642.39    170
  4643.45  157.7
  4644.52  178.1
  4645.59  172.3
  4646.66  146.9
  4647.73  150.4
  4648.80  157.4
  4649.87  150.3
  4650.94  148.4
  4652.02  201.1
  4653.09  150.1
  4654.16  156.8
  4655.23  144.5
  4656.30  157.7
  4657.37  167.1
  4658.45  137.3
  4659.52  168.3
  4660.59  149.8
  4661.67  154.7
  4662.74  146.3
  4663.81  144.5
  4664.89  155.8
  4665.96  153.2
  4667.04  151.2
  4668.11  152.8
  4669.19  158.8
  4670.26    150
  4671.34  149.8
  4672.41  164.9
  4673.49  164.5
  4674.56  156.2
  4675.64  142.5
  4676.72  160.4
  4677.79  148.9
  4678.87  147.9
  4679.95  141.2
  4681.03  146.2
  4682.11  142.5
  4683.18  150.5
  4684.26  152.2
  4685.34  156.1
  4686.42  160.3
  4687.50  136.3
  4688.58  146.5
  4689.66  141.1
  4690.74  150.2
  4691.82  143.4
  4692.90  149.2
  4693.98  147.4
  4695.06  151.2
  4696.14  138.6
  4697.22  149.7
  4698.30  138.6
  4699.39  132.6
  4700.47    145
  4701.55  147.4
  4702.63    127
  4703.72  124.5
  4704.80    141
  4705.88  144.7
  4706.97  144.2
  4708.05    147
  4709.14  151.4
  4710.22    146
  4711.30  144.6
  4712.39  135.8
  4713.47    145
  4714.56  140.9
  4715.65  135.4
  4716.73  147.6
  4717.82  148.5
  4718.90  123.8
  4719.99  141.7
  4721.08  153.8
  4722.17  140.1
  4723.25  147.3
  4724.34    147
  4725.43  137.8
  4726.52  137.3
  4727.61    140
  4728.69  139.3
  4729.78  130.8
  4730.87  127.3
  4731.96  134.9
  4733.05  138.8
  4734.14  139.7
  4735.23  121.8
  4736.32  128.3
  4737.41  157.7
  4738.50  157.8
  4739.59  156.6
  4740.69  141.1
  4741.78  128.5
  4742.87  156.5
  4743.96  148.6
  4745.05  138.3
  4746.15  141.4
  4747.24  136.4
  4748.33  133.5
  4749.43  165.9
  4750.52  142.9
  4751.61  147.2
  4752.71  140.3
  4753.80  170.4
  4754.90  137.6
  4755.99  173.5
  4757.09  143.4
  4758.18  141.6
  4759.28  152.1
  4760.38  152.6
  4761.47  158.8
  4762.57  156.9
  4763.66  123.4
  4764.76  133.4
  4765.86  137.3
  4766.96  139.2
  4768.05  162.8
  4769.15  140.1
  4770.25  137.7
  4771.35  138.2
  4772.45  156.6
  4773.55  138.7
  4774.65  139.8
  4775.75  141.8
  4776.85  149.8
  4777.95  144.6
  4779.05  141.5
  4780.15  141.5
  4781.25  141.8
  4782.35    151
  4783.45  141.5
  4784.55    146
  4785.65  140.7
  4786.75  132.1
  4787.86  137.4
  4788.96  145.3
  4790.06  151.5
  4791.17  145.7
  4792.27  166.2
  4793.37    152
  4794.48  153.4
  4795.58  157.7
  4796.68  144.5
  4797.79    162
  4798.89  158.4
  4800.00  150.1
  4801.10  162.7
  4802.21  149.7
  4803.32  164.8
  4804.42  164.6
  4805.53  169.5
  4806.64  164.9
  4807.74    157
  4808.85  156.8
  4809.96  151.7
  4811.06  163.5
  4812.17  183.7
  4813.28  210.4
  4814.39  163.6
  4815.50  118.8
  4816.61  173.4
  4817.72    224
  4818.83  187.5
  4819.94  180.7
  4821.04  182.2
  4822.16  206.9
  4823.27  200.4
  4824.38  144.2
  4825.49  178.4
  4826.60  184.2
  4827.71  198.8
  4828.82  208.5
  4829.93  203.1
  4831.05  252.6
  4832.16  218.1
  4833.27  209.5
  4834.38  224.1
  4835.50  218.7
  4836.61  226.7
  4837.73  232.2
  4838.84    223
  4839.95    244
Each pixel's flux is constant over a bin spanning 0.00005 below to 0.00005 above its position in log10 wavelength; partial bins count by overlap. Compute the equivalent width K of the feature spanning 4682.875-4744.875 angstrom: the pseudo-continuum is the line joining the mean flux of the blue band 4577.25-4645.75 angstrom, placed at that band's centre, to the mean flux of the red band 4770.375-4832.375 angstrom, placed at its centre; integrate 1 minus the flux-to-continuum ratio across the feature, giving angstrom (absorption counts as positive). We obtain 7.5 angstrom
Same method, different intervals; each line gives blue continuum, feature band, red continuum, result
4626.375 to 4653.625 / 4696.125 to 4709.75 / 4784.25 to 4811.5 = 1.2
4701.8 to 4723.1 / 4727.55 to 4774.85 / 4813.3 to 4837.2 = 4.7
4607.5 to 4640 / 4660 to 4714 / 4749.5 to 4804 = 2.0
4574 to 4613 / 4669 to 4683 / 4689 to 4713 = -0.4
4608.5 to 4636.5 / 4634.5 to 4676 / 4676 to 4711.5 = -1.5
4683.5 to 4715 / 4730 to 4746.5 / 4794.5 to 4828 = 1.3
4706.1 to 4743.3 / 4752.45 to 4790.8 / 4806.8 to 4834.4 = 4.2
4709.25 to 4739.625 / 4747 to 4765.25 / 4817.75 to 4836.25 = 1.3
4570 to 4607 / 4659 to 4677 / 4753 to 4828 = 0.9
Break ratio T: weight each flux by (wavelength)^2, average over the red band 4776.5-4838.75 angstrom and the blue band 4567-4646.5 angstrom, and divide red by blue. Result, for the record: 1.15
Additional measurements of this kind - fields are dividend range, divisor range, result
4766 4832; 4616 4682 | 1.12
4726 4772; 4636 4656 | 0.94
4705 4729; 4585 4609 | 0.92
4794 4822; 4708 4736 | 1.24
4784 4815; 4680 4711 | 1.14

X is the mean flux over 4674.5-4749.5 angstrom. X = 143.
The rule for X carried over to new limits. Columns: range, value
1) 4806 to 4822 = 174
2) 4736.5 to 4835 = 159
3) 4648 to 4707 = 150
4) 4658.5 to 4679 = 153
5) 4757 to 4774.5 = 144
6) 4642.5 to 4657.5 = 160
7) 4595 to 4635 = 158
